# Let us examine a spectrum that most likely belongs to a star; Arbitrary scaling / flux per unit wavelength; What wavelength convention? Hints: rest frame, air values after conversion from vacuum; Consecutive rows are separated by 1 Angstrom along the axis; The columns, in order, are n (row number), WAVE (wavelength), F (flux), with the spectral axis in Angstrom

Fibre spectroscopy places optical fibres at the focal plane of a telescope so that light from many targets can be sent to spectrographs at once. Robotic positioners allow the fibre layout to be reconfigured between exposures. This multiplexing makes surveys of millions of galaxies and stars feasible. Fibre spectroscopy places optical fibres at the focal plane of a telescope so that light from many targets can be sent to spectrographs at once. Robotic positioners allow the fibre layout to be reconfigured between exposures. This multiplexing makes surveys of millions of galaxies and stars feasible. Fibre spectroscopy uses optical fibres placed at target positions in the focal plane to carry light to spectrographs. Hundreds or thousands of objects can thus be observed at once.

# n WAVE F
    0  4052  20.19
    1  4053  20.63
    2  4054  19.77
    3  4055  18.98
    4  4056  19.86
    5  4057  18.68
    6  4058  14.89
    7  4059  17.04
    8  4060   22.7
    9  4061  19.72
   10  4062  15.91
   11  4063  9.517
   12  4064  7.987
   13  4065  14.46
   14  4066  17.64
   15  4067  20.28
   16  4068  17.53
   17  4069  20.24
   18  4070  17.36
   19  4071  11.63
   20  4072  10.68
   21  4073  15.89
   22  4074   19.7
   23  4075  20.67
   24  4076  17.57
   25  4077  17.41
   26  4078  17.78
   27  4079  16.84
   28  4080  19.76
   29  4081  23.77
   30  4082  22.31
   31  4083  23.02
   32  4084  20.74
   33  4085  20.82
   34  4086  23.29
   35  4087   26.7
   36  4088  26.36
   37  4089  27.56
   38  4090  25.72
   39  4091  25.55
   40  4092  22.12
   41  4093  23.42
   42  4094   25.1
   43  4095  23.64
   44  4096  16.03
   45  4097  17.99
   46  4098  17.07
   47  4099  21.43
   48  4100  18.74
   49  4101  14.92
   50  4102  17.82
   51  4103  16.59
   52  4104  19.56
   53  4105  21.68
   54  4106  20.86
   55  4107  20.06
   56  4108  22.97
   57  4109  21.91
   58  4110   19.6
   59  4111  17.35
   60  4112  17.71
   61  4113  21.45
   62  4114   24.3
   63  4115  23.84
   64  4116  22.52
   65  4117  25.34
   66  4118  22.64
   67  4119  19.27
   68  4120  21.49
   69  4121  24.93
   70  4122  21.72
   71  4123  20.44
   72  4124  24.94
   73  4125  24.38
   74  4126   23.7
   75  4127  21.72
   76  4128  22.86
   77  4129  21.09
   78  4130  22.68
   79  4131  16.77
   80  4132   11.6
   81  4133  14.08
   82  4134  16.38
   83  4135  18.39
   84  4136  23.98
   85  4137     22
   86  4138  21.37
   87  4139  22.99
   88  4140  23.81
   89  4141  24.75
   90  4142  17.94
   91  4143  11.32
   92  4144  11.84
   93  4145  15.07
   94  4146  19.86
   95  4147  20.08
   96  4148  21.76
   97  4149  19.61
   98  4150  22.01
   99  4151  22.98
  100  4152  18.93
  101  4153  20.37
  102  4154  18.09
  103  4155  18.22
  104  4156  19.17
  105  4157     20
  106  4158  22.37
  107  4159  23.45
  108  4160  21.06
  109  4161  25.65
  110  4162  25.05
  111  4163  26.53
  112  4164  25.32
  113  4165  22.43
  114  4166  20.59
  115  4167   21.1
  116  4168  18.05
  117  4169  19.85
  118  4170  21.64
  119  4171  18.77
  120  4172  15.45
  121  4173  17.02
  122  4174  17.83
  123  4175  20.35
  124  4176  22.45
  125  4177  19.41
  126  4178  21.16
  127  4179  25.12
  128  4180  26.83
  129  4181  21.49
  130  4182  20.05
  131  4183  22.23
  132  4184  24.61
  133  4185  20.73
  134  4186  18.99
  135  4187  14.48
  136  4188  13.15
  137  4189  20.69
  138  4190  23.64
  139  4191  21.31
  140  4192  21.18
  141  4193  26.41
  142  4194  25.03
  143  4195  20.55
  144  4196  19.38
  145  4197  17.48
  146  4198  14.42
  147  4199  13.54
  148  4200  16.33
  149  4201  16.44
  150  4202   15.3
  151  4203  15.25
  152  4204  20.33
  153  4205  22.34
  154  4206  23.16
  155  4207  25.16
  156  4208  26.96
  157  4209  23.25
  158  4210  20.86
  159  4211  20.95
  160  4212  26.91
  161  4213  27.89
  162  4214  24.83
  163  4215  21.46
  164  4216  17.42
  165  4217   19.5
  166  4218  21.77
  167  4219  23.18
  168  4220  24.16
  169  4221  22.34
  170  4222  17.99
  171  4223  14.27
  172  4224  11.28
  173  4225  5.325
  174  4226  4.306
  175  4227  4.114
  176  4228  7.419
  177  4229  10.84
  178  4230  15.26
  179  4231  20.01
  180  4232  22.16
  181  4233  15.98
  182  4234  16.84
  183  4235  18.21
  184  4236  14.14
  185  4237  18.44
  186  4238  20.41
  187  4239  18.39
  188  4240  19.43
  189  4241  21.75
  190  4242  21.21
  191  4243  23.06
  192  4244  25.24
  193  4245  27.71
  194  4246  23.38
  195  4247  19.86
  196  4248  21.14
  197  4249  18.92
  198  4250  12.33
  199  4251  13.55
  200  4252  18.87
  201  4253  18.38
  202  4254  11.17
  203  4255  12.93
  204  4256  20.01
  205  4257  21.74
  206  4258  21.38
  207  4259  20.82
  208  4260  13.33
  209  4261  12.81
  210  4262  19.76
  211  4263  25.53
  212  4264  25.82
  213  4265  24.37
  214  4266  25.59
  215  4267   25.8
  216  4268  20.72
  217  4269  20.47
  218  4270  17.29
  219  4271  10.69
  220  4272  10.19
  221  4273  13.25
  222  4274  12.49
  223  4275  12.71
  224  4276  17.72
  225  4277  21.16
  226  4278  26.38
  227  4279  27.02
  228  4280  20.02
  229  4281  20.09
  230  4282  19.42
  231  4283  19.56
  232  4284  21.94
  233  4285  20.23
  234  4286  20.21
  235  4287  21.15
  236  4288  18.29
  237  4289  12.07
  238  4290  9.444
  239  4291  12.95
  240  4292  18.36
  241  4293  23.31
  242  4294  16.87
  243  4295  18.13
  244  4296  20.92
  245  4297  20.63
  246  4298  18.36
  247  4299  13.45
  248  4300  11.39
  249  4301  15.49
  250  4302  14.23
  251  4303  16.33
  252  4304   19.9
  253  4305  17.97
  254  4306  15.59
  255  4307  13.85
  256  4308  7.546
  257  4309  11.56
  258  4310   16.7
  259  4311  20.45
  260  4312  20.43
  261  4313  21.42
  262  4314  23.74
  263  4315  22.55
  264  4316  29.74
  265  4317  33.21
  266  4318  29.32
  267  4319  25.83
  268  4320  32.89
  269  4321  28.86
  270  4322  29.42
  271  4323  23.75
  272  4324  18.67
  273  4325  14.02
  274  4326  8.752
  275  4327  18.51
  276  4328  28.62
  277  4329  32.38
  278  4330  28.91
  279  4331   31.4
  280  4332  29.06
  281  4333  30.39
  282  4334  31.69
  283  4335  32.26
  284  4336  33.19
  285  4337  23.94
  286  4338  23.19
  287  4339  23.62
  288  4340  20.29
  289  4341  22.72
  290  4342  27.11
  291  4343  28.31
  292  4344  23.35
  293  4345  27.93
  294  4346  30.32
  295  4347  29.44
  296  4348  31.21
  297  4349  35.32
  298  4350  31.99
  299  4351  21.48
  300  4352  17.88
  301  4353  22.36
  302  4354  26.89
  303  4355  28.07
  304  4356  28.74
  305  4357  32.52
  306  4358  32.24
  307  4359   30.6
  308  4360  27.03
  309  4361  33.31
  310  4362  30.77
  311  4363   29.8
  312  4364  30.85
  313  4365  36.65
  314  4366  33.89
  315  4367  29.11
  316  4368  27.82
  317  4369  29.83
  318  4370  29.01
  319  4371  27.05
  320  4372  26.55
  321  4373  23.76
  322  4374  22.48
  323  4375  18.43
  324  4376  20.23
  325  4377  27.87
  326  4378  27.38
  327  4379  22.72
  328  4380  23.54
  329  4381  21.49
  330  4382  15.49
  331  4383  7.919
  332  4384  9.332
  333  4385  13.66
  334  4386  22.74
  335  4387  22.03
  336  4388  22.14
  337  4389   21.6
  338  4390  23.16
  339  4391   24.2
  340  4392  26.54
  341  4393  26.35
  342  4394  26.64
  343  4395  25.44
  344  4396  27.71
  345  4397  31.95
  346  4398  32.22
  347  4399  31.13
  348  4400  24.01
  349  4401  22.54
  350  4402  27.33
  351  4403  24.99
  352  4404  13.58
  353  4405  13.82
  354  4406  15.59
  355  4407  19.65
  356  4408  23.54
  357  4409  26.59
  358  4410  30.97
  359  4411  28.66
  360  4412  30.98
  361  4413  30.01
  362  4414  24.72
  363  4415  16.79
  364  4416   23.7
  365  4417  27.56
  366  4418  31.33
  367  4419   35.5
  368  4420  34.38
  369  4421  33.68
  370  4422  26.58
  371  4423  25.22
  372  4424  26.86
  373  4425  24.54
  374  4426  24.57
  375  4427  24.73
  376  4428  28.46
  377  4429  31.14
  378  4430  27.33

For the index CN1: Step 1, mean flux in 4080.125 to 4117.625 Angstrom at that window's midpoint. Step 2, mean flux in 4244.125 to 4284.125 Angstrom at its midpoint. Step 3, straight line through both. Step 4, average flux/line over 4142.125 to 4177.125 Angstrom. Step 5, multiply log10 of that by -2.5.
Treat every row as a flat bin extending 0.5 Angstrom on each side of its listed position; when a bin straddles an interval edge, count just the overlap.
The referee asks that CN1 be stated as 0.03 mag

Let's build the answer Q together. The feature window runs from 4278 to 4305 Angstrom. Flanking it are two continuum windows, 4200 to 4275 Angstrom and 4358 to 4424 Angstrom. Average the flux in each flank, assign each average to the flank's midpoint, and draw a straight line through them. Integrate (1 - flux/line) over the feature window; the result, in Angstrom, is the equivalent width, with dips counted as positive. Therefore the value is 3.6 Angstrom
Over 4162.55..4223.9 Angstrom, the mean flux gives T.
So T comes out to 20.7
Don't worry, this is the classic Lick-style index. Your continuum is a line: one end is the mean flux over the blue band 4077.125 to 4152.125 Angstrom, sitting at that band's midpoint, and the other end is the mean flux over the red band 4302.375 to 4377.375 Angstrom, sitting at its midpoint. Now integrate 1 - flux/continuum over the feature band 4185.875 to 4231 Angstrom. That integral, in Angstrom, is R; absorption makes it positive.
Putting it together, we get 8.29 Angstrom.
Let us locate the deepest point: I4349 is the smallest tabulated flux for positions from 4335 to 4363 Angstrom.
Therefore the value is 17.88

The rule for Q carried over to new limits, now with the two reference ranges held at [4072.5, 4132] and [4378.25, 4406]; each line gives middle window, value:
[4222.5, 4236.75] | 5.7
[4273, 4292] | 3.1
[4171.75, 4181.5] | 0.3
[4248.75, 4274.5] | 4.5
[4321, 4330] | -0.2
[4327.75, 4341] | -3.7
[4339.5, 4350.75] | -2.9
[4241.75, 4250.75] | 0.2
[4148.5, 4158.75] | 0.5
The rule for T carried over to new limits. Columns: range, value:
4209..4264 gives 18.5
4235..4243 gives 19.3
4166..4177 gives 19.3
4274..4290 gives 19.3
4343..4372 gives 29.1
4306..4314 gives 16.5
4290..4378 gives 24.4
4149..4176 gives 20.9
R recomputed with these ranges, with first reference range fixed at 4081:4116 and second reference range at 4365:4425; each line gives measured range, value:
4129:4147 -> 2.7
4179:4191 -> 0.9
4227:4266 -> 7.6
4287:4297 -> 2.8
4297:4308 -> 3.8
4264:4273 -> 1.5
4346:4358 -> -1.8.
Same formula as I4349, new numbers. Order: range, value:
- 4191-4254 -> 4.114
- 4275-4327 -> 7.546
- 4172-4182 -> 15.45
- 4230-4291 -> 9.444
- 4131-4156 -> 11.32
